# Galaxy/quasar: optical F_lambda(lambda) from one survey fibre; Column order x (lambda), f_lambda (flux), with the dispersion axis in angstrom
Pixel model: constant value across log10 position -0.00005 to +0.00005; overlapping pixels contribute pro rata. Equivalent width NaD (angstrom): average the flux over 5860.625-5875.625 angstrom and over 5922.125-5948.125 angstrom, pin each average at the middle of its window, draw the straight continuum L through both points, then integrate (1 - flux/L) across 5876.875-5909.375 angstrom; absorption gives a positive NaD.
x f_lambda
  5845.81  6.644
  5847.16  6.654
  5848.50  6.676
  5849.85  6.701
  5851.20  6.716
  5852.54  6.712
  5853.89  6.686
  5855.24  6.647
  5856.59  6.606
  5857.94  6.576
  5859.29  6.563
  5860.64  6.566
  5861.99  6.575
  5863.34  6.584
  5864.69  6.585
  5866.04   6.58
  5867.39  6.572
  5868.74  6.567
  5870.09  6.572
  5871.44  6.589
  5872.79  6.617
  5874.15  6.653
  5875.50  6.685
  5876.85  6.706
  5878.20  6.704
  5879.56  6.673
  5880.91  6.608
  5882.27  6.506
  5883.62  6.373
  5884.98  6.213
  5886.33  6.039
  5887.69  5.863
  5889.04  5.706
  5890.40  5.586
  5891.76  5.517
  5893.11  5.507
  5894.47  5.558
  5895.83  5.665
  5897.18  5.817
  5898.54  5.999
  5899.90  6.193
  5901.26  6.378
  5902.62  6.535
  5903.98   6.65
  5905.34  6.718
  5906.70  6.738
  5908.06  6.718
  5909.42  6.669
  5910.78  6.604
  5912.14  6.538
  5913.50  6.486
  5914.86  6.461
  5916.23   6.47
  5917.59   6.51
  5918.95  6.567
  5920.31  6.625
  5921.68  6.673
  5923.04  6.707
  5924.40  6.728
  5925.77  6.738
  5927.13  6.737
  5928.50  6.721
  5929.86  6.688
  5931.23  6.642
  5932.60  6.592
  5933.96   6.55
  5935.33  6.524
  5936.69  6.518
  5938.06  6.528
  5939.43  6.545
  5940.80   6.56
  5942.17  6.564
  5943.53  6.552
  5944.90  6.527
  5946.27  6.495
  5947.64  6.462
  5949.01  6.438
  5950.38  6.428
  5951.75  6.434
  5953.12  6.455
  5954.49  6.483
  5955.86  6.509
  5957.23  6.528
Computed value 1.93 angstrom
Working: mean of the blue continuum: 6.59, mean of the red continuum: 6.6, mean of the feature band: 6.2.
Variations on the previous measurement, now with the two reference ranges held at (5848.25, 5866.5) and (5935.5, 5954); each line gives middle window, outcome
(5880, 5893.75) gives 1.2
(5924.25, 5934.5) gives -0.2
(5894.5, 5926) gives 0.4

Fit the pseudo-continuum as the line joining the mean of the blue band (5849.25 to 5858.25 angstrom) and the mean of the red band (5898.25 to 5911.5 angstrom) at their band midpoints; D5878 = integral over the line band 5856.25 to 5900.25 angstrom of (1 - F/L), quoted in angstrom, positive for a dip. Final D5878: 2.0 angstrom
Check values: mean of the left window 6.66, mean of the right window 6.53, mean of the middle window 6.3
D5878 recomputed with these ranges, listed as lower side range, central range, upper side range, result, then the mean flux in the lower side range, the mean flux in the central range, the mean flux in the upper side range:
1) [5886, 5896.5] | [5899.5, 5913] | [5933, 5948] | -1.5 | 5.67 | 6.58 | 6.53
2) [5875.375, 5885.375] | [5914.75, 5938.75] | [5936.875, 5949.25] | -0.3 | 6.56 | 6.61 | 6.52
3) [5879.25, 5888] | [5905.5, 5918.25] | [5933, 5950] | -0.3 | 6.33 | 6.58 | 6.52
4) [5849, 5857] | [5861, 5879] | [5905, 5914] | 0.1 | 6.68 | 6.62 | 6.64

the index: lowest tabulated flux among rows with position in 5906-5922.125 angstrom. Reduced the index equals 6.461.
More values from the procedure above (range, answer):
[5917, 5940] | 6.51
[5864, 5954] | 5.507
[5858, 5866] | 6.563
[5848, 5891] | 5.586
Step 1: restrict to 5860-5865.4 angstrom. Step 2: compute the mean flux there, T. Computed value 6.58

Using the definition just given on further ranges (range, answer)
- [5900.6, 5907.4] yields 6.6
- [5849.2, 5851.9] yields 6.72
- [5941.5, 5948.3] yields 6.53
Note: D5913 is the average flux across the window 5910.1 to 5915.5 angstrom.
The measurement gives 6.53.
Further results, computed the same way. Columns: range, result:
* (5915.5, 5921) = 6.53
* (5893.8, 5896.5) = 5.61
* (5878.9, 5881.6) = 6.64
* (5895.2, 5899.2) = 5.84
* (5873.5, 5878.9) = 6.69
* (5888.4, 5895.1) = 5.57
